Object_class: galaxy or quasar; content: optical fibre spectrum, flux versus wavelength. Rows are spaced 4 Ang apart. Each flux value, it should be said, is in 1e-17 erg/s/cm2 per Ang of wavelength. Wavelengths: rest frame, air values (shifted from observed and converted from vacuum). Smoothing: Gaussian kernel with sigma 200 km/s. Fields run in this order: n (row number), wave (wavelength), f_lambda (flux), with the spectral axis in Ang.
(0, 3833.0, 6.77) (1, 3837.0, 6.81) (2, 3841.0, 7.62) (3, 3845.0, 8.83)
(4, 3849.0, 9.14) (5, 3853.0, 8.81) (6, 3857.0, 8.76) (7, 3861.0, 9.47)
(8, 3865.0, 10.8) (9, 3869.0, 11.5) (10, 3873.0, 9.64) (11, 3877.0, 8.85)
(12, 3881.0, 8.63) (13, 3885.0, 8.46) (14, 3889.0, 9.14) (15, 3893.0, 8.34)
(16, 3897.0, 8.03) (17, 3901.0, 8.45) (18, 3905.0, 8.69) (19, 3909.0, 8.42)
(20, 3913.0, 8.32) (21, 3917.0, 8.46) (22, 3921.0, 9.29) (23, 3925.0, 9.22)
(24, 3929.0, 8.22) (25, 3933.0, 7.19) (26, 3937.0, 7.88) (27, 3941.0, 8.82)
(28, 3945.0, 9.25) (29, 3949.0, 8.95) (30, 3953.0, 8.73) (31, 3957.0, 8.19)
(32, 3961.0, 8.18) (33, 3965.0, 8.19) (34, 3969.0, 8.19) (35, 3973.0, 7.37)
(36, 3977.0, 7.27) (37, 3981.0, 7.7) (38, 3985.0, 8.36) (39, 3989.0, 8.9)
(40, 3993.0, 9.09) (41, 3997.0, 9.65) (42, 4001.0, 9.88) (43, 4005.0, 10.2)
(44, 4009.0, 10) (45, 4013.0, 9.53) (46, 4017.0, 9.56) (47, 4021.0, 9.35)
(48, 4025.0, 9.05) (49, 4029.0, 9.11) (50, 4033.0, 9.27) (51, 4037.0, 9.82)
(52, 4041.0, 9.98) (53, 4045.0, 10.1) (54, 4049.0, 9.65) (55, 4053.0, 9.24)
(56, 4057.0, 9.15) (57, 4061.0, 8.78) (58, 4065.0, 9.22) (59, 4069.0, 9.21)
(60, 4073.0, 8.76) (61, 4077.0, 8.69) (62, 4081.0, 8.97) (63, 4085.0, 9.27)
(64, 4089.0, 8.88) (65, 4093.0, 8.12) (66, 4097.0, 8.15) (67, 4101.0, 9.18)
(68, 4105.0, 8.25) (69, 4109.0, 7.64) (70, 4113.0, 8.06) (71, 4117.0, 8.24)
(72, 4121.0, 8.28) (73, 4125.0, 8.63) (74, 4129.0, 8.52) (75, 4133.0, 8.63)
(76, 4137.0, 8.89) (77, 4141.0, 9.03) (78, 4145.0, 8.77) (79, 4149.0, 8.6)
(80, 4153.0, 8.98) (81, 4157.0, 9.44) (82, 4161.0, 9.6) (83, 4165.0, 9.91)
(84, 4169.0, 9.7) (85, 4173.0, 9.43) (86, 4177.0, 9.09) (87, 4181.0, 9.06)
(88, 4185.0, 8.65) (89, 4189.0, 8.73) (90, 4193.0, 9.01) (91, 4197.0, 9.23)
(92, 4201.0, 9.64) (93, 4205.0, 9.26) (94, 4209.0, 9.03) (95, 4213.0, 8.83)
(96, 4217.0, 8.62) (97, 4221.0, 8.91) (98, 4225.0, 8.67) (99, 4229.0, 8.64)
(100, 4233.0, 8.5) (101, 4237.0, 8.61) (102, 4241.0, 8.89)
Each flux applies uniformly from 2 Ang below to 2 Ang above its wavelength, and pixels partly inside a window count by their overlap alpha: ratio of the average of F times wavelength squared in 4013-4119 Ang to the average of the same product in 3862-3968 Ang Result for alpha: 1.11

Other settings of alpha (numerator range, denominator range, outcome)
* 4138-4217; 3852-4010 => 1.18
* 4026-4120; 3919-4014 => 1.09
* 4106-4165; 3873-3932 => 1.13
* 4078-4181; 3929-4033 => 1.08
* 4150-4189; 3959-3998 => 1.23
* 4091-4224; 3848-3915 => 1.13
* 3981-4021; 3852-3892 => 1.07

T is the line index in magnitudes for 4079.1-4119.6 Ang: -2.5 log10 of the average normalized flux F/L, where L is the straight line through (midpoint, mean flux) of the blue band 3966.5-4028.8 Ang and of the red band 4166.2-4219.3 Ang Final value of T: 0.07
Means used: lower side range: 8.94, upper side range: 9.11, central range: 8.47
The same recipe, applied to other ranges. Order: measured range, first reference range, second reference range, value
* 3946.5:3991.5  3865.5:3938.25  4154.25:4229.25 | 0.082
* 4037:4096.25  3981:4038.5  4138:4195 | 0.015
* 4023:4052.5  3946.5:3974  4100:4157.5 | -0.135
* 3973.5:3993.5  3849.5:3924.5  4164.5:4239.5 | 0.111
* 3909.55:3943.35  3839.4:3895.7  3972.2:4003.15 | 0.054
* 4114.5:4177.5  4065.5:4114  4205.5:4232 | -0.033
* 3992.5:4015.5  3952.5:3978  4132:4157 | -0.190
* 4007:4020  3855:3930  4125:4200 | -0.075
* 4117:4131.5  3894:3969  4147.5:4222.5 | 0.067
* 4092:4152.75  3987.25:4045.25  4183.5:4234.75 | 0.087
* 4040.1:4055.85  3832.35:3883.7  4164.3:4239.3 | -0.083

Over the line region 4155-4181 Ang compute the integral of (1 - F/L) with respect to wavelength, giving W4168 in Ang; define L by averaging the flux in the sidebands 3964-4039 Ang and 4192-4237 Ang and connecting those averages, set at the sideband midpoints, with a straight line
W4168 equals -1.6 Ang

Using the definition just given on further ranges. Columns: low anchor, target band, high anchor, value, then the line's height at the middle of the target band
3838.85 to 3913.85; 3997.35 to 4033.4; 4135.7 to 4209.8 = -2.1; 9.05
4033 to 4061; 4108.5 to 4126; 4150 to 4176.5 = 2.4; 9.5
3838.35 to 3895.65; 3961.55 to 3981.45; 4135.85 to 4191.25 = 2.9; 9.12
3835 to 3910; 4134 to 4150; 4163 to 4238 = 0.3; 9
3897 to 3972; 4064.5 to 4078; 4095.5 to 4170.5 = -0.5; 8.67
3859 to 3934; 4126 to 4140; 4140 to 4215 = 0.6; 9.12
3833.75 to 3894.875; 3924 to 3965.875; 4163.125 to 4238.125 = 2.5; 8.96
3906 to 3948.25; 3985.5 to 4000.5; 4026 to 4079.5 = -0.4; 8.93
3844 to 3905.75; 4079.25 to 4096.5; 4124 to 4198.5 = 0.6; 9.07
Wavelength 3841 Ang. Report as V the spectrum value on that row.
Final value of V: 7.62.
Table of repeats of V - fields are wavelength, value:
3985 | 8.36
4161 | 9.6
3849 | 9.14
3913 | 8.32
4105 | 8.25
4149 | 8.6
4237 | 8.61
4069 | 9.21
